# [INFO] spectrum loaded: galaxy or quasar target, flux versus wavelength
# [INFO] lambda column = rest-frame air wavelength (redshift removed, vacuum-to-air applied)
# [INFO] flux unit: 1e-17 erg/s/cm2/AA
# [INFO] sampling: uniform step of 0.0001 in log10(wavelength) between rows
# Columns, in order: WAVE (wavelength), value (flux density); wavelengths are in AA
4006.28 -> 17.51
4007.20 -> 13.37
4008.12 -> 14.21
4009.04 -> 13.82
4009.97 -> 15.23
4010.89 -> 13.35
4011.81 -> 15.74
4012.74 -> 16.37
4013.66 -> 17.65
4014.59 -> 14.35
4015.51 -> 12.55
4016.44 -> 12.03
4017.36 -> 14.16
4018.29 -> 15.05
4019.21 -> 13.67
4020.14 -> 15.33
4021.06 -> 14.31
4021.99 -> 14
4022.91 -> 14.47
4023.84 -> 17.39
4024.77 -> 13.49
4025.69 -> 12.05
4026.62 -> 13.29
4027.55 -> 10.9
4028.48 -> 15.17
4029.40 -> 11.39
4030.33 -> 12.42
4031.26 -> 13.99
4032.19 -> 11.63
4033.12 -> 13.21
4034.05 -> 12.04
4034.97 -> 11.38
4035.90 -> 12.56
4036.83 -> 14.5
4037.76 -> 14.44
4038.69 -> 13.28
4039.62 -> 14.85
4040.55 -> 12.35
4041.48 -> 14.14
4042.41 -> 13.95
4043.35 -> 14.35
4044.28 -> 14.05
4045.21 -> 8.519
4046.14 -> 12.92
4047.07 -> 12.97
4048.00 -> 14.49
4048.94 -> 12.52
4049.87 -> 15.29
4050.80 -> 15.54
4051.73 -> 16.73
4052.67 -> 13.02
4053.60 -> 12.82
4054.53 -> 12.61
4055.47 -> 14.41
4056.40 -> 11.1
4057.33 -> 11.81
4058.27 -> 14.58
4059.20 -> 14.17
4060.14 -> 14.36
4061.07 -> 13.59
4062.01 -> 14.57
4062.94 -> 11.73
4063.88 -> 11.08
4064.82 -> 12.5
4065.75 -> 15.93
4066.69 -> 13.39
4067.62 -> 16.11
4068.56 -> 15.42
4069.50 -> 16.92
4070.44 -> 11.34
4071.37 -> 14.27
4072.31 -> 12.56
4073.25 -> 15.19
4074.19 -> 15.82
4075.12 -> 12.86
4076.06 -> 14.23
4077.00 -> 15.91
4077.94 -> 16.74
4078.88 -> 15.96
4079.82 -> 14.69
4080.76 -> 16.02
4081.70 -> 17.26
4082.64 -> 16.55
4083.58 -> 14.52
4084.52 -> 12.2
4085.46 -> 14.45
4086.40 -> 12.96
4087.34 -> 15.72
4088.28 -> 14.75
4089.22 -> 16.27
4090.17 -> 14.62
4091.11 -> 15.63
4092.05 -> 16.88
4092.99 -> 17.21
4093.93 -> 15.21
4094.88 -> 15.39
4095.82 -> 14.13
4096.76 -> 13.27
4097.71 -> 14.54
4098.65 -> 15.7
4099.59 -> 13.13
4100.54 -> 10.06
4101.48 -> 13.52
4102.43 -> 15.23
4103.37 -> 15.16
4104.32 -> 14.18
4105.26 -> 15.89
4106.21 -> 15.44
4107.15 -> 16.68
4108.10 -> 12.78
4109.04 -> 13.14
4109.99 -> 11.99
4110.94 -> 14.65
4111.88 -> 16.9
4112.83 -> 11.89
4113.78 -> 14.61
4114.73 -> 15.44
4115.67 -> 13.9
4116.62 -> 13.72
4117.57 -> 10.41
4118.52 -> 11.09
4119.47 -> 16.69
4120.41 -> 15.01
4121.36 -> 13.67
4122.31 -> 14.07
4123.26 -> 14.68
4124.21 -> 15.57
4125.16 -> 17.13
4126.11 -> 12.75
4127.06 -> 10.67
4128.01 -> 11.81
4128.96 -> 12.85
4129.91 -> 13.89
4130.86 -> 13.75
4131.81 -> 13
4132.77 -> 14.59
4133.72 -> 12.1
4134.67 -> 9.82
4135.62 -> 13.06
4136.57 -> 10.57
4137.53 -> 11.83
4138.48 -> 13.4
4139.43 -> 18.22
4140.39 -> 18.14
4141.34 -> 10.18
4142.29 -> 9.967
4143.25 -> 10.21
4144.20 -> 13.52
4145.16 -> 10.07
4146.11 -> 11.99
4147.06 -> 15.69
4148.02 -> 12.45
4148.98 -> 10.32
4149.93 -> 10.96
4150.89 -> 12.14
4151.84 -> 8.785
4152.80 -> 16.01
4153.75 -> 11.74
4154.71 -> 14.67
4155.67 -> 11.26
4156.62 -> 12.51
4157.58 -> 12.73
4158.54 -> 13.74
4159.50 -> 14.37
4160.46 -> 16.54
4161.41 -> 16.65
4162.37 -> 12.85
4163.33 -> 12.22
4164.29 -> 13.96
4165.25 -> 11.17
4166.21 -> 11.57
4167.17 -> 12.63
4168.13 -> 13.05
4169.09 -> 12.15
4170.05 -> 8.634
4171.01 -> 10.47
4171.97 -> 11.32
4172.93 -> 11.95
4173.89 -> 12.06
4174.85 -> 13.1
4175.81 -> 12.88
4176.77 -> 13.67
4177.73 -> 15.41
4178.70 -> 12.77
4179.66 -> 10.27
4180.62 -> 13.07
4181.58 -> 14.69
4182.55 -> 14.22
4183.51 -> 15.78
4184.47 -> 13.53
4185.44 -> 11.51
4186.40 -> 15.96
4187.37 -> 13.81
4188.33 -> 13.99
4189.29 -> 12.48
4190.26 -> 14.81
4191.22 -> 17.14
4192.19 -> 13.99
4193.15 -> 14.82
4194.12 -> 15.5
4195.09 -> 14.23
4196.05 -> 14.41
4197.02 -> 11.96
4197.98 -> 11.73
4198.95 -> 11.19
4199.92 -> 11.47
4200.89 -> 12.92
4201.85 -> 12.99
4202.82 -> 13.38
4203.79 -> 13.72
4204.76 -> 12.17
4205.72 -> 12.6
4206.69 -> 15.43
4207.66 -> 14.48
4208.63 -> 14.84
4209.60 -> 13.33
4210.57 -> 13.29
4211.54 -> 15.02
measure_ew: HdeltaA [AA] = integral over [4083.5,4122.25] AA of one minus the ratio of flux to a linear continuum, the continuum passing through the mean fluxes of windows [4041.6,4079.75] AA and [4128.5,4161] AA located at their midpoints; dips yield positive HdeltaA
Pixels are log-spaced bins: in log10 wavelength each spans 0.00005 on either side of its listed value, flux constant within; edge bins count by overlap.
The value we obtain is -2.87 AA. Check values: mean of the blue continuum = 13.9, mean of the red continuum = 12.8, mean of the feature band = 14.4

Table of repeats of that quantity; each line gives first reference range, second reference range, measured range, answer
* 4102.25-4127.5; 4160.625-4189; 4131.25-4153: 1.9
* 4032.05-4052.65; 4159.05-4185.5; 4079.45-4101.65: -2.5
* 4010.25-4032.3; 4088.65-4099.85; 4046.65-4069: 1.3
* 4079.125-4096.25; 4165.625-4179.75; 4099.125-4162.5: 1.4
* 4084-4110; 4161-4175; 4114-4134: 0.0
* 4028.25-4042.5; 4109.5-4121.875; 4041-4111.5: -4.0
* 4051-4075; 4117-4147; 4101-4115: -1.2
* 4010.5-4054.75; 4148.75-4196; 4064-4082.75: -1.8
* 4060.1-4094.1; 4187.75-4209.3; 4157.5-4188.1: 1.7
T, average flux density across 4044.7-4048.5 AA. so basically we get 12.2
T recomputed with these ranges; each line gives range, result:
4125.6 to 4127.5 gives 11.8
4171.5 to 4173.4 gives 11.6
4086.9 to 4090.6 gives 15.3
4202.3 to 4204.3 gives 13.5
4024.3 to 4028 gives 12.4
